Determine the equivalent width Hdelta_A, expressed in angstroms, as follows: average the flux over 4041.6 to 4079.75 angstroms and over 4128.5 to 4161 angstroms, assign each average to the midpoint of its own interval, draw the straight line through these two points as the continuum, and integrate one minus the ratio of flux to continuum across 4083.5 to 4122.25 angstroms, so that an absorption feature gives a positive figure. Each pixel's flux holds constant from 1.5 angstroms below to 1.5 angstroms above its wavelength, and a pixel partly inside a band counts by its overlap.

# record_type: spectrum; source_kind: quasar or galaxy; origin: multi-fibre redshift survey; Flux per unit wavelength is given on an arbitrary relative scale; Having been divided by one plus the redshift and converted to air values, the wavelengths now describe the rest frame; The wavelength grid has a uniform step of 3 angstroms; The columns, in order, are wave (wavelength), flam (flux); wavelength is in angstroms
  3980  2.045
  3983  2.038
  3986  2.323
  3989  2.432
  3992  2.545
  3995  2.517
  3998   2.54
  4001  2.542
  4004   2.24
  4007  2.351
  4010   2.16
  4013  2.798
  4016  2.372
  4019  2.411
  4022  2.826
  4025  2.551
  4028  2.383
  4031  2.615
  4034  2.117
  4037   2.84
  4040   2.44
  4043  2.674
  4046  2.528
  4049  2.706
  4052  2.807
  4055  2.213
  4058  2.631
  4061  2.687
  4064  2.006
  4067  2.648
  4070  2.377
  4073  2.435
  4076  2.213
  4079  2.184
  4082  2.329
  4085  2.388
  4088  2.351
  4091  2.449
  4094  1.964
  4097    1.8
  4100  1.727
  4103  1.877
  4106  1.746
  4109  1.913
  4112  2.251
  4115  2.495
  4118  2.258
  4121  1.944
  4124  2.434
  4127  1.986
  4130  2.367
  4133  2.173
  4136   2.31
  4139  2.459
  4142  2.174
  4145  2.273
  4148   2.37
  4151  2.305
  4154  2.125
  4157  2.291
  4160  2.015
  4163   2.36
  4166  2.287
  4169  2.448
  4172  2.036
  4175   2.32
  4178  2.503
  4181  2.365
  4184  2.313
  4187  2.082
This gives 4.6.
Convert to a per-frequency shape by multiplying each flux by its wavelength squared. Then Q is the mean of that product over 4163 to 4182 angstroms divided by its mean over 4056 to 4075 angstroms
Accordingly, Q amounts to 1.0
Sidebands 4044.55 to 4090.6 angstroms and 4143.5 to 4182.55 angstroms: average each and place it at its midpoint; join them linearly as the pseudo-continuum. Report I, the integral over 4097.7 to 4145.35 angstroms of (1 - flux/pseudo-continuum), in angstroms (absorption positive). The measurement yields 4.2 angstroms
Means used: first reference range 2.43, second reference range 2.28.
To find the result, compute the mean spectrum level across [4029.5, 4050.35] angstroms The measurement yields 2.56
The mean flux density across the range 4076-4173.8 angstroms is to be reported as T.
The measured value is 2.19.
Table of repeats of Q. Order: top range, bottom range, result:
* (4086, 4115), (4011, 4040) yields 0.84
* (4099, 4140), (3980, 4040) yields 0.92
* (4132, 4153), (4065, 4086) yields 1.00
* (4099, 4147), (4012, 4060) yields 0.88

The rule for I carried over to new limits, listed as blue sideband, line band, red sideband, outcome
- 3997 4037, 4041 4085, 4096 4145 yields -2.6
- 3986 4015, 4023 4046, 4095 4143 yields -1.7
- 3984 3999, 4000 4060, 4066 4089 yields -2.5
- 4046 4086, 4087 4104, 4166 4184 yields 2.7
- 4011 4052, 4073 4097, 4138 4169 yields 1.8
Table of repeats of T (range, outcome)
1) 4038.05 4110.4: 2.3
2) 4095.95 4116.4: 1.97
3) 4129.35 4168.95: 2.27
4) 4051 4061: 2.56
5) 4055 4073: 2.45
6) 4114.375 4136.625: 2.23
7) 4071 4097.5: 2.25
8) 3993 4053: 2.52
